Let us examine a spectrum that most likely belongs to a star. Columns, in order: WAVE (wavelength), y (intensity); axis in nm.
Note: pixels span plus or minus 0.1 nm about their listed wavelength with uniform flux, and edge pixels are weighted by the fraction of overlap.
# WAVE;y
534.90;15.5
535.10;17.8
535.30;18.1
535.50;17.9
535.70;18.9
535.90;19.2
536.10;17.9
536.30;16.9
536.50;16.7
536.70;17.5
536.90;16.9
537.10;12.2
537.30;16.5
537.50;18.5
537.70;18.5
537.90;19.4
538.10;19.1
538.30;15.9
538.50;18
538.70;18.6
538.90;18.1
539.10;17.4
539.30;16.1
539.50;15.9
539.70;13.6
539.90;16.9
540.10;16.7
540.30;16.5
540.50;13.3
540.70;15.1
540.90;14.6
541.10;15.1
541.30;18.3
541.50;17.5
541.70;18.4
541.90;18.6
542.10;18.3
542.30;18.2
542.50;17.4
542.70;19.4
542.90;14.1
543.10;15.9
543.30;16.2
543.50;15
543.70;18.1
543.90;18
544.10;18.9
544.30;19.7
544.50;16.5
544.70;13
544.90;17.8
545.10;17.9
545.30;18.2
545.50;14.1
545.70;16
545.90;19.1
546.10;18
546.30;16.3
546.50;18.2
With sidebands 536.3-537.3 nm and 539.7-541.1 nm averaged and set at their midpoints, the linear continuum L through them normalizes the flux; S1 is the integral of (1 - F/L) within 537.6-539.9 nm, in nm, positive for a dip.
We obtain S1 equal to -0.24 nm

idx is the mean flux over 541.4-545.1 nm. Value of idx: 17.3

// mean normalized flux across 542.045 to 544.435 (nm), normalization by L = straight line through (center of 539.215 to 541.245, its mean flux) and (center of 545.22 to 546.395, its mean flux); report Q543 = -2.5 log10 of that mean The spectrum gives -0.075 mag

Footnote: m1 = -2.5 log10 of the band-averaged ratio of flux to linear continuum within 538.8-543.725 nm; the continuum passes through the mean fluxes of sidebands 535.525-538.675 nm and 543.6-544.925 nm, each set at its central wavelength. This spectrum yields 0.057 mag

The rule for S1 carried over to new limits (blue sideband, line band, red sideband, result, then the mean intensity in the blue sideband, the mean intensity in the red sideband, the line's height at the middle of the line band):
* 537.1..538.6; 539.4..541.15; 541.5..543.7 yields 0.21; 17.6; 17.2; 17.4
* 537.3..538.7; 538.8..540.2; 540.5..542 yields 0.08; 18.1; 16.6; 17.4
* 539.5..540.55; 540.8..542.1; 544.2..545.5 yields -0.10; 15.5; 16.9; 16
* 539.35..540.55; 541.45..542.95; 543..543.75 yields -0.18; 15.6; 16.2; 16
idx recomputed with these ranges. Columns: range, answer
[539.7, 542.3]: 16.6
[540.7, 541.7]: 16.4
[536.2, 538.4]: 17.1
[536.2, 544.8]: 16.9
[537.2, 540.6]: 17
